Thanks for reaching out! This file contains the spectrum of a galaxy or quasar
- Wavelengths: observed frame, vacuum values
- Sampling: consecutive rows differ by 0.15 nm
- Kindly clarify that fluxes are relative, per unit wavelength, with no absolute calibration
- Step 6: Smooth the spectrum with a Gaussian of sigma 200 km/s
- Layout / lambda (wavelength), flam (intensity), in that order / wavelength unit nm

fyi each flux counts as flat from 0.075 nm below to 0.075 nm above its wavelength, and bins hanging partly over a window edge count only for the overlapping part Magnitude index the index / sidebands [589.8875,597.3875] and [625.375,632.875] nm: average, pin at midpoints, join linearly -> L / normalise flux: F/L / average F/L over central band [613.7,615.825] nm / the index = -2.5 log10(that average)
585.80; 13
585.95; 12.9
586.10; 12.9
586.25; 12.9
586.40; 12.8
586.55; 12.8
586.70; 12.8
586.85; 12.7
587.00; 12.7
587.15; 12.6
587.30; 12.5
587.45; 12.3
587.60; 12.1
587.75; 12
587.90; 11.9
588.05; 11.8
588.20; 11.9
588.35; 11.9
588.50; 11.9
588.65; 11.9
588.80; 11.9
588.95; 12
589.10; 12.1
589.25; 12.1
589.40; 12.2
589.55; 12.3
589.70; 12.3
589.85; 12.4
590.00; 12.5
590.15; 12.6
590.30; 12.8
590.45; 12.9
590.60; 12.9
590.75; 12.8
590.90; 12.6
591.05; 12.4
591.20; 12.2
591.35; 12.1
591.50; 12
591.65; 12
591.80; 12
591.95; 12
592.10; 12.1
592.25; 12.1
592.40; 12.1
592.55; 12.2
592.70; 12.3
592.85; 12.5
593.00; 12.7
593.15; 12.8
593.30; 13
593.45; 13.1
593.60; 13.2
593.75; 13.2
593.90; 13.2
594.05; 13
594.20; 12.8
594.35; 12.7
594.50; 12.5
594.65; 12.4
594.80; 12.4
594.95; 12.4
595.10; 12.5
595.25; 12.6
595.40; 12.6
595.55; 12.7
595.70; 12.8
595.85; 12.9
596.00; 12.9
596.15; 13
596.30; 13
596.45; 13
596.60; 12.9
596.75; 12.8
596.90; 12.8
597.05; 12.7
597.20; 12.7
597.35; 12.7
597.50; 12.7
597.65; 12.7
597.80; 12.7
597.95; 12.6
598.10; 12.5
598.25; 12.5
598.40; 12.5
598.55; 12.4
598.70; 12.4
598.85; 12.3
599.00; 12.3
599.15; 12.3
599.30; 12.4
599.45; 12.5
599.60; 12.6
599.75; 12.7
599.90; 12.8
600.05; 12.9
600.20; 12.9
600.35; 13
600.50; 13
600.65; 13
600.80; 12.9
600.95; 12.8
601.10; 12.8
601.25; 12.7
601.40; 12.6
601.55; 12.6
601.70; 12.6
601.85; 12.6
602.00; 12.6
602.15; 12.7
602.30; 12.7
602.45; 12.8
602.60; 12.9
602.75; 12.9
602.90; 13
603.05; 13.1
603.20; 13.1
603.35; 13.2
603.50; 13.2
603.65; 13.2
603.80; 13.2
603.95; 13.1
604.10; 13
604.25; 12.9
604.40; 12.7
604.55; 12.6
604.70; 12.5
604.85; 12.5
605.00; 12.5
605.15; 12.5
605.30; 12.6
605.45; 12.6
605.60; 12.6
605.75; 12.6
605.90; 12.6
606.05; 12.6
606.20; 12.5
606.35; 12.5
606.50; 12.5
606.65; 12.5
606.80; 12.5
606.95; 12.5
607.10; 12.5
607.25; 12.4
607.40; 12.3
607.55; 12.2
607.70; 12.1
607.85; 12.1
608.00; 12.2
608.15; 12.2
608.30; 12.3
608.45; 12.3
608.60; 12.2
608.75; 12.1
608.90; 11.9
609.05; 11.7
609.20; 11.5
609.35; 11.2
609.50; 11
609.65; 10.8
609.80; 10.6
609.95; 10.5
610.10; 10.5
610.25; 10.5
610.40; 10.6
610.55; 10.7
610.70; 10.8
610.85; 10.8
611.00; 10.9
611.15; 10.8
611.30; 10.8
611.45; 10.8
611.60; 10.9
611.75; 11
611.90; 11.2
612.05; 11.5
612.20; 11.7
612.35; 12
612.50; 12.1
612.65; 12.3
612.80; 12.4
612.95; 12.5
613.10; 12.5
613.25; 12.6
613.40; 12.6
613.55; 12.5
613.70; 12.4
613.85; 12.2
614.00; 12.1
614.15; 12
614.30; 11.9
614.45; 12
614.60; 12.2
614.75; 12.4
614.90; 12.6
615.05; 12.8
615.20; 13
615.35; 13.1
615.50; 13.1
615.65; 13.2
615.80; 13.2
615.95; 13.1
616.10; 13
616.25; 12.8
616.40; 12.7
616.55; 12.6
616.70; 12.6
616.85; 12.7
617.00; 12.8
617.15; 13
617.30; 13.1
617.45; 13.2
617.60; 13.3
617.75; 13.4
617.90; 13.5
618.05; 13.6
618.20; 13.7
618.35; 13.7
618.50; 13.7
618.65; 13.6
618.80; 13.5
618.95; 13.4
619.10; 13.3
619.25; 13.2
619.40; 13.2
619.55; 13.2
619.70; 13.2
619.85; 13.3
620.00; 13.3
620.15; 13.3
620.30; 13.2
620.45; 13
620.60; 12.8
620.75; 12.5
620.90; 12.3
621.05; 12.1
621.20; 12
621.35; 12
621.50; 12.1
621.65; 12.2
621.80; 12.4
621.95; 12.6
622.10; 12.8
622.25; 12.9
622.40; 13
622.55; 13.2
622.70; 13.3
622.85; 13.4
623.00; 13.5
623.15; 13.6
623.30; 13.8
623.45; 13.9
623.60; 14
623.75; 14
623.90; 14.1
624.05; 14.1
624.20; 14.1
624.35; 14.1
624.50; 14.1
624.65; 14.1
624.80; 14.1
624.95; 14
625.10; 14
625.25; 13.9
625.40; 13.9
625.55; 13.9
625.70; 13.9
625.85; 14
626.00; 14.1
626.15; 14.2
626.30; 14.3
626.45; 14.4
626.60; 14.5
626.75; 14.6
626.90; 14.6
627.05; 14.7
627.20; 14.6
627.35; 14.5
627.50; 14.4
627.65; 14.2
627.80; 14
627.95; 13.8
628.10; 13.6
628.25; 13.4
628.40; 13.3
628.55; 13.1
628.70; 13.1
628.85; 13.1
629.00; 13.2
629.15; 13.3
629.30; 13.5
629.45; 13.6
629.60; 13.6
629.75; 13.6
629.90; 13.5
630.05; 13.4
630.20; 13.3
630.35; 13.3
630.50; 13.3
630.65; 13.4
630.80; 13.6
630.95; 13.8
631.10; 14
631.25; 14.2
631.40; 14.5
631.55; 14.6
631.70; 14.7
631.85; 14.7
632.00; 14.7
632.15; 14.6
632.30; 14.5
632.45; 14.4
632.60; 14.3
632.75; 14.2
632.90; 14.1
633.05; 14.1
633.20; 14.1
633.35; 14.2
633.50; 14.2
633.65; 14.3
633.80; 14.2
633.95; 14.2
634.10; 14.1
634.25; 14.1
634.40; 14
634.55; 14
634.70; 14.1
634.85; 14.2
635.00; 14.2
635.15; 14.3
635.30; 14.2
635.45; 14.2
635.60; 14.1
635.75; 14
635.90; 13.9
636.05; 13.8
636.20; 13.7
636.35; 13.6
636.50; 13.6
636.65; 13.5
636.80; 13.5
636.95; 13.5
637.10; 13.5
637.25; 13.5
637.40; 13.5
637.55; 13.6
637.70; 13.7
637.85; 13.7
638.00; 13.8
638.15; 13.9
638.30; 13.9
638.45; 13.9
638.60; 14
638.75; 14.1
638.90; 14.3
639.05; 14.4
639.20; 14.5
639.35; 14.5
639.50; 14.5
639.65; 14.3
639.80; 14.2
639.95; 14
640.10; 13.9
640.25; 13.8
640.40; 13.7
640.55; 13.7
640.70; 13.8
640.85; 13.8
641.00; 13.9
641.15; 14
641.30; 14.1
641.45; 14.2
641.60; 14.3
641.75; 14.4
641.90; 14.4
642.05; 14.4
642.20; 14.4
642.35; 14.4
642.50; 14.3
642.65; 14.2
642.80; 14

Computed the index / 0.07 mag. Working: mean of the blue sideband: 12.6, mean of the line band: 12.5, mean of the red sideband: 14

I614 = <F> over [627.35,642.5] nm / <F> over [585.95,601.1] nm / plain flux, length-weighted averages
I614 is 1.11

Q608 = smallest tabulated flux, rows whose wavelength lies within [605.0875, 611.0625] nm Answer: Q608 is 10.5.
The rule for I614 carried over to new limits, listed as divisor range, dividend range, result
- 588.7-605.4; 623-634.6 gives 1.11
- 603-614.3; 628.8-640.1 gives 1.16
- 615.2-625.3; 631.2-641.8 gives 1.06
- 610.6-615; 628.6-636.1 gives 1.18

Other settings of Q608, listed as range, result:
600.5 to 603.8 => 12.6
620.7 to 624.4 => 12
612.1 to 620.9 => 11.7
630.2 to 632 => 13.3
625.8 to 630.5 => 13.1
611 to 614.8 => 10.8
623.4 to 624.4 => 13.9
